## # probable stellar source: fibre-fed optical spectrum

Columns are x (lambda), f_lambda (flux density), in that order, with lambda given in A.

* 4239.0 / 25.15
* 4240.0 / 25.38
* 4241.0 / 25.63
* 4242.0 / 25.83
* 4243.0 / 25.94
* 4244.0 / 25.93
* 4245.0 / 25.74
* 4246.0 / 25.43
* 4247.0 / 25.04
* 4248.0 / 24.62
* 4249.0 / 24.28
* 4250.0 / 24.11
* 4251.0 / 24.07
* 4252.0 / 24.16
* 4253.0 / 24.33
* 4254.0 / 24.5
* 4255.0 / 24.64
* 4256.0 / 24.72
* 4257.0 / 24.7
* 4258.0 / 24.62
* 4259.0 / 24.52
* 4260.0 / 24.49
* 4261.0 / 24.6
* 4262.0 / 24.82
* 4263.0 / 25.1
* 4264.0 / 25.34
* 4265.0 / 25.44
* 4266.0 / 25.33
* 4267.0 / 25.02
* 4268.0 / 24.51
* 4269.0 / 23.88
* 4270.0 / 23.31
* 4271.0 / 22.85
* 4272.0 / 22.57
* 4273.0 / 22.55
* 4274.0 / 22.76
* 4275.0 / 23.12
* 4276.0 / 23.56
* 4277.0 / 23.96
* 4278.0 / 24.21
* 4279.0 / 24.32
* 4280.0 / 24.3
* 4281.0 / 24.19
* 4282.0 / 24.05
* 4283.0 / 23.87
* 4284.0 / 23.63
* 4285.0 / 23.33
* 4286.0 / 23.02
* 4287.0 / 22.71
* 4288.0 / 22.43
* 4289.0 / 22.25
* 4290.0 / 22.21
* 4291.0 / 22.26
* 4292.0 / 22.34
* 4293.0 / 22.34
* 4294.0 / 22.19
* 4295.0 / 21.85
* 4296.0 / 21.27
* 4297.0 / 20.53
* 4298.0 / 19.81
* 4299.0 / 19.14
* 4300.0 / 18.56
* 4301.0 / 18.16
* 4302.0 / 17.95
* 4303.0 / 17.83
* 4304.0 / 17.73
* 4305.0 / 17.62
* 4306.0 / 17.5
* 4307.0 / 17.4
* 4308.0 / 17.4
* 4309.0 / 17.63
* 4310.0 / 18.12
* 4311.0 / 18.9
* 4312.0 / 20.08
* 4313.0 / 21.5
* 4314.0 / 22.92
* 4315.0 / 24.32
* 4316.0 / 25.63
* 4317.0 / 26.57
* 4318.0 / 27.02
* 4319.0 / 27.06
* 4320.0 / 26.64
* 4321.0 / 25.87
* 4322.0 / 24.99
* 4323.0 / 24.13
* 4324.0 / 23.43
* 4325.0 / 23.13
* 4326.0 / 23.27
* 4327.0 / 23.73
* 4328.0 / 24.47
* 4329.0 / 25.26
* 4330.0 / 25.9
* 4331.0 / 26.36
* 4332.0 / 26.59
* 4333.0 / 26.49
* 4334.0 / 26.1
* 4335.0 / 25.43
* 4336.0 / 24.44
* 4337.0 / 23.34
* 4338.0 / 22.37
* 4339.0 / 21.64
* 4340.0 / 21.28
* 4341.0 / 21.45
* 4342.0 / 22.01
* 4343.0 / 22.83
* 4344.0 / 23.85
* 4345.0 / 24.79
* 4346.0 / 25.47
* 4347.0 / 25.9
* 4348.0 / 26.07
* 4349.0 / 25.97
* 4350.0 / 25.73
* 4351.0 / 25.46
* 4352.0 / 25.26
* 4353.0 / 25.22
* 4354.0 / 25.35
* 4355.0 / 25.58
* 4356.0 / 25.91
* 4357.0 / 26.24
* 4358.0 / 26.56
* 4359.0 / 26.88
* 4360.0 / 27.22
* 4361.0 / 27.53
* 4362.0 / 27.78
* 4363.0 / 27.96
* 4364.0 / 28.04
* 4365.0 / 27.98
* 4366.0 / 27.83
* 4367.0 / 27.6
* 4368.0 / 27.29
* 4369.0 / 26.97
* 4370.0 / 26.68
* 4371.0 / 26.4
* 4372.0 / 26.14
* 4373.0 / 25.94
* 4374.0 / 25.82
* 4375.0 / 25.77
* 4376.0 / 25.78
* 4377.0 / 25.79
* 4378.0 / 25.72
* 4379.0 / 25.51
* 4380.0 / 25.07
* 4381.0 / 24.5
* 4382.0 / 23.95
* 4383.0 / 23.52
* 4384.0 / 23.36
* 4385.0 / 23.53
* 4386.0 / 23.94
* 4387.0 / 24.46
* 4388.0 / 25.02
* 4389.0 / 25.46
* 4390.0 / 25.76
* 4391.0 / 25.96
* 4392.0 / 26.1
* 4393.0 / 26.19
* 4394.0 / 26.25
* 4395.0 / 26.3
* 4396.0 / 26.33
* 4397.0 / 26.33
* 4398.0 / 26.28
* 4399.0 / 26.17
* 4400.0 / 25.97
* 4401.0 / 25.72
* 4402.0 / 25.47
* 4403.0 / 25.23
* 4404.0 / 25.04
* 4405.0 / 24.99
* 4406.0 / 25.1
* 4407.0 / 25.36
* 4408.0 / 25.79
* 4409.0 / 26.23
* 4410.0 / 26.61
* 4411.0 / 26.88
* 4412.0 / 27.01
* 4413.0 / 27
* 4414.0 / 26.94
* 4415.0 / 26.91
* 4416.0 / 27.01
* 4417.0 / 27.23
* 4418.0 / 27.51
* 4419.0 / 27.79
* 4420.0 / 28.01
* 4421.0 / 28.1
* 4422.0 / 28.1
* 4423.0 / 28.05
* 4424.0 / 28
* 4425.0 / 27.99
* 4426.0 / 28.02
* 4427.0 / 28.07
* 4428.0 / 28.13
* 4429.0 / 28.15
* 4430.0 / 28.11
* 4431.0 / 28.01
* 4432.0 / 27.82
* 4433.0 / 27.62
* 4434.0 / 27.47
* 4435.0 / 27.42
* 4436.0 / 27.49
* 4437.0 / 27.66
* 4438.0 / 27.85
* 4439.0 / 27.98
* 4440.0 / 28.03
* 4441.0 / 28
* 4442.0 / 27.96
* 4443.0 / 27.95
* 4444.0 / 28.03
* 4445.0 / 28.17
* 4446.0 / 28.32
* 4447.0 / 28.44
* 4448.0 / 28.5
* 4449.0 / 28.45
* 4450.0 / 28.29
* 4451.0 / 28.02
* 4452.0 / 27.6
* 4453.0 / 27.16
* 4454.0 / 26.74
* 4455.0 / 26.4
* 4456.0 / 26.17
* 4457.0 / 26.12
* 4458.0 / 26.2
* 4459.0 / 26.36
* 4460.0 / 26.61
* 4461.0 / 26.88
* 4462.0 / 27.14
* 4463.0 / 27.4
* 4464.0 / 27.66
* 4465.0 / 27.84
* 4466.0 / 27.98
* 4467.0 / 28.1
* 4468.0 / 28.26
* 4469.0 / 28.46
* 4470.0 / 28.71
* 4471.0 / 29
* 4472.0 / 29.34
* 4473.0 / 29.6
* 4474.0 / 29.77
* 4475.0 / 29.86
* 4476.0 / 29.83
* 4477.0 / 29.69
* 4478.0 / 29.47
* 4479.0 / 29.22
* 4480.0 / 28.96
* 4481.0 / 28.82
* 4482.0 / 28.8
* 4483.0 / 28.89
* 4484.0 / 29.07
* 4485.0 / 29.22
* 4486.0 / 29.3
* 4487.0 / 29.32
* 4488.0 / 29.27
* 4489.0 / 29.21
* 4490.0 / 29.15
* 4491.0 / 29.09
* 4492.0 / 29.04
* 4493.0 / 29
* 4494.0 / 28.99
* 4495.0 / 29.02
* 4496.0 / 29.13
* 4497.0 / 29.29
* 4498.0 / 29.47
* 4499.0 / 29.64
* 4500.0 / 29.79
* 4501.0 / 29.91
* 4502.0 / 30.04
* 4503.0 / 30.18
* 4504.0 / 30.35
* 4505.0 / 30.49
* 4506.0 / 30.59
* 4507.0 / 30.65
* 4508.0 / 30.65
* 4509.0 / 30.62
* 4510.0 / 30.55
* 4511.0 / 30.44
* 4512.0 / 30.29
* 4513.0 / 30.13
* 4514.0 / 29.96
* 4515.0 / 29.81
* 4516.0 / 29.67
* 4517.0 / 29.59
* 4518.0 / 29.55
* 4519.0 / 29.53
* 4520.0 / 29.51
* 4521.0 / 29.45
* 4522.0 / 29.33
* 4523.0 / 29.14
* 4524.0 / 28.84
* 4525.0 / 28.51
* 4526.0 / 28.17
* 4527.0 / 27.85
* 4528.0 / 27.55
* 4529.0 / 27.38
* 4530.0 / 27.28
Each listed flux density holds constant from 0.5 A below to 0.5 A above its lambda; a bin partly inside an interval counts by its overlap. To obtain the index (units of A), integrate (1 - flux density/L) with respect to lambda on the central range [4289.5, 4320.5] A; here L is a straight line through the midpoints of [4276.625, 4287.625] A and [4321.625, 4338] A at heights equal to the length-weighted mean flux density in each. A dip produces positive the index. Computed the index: 4.2 A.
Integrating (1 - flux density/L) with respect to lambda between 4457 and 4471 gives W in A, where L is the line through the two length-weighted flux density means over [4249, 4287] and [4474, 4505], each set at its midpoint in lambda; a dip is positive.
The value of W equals 0.6 A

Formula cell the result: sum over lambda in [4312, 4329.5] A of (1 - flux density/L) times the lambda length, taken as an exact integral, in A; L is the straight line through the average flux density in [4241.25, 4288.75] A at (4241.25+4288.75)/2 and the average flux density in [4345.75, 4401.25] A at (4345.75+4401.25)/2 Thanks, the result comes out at 0.4 A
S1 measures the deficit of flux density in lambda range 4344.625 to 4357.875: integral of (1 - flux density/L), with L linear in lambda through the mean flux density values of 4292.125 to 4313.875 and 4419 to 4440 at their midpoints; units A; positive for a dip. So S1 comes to -1.8 A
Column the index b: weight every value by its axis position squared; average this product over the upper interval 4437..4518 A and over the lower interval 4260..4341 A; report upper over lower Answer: 1.37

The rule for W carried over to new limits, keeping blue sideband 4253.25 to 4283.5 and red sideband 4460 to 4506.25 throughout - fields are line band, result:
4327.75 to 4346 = 1.1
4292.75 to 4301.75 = 1.6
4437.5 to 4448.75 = 0.0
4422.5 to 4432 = -0.1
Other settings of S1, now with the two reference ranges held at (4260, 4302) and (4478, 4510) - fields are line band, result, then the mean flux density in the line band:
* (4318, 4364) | -0.65 A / 25.1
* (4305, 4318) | 1.69 A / 20.8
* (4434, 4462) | 0.60 A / 27.5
